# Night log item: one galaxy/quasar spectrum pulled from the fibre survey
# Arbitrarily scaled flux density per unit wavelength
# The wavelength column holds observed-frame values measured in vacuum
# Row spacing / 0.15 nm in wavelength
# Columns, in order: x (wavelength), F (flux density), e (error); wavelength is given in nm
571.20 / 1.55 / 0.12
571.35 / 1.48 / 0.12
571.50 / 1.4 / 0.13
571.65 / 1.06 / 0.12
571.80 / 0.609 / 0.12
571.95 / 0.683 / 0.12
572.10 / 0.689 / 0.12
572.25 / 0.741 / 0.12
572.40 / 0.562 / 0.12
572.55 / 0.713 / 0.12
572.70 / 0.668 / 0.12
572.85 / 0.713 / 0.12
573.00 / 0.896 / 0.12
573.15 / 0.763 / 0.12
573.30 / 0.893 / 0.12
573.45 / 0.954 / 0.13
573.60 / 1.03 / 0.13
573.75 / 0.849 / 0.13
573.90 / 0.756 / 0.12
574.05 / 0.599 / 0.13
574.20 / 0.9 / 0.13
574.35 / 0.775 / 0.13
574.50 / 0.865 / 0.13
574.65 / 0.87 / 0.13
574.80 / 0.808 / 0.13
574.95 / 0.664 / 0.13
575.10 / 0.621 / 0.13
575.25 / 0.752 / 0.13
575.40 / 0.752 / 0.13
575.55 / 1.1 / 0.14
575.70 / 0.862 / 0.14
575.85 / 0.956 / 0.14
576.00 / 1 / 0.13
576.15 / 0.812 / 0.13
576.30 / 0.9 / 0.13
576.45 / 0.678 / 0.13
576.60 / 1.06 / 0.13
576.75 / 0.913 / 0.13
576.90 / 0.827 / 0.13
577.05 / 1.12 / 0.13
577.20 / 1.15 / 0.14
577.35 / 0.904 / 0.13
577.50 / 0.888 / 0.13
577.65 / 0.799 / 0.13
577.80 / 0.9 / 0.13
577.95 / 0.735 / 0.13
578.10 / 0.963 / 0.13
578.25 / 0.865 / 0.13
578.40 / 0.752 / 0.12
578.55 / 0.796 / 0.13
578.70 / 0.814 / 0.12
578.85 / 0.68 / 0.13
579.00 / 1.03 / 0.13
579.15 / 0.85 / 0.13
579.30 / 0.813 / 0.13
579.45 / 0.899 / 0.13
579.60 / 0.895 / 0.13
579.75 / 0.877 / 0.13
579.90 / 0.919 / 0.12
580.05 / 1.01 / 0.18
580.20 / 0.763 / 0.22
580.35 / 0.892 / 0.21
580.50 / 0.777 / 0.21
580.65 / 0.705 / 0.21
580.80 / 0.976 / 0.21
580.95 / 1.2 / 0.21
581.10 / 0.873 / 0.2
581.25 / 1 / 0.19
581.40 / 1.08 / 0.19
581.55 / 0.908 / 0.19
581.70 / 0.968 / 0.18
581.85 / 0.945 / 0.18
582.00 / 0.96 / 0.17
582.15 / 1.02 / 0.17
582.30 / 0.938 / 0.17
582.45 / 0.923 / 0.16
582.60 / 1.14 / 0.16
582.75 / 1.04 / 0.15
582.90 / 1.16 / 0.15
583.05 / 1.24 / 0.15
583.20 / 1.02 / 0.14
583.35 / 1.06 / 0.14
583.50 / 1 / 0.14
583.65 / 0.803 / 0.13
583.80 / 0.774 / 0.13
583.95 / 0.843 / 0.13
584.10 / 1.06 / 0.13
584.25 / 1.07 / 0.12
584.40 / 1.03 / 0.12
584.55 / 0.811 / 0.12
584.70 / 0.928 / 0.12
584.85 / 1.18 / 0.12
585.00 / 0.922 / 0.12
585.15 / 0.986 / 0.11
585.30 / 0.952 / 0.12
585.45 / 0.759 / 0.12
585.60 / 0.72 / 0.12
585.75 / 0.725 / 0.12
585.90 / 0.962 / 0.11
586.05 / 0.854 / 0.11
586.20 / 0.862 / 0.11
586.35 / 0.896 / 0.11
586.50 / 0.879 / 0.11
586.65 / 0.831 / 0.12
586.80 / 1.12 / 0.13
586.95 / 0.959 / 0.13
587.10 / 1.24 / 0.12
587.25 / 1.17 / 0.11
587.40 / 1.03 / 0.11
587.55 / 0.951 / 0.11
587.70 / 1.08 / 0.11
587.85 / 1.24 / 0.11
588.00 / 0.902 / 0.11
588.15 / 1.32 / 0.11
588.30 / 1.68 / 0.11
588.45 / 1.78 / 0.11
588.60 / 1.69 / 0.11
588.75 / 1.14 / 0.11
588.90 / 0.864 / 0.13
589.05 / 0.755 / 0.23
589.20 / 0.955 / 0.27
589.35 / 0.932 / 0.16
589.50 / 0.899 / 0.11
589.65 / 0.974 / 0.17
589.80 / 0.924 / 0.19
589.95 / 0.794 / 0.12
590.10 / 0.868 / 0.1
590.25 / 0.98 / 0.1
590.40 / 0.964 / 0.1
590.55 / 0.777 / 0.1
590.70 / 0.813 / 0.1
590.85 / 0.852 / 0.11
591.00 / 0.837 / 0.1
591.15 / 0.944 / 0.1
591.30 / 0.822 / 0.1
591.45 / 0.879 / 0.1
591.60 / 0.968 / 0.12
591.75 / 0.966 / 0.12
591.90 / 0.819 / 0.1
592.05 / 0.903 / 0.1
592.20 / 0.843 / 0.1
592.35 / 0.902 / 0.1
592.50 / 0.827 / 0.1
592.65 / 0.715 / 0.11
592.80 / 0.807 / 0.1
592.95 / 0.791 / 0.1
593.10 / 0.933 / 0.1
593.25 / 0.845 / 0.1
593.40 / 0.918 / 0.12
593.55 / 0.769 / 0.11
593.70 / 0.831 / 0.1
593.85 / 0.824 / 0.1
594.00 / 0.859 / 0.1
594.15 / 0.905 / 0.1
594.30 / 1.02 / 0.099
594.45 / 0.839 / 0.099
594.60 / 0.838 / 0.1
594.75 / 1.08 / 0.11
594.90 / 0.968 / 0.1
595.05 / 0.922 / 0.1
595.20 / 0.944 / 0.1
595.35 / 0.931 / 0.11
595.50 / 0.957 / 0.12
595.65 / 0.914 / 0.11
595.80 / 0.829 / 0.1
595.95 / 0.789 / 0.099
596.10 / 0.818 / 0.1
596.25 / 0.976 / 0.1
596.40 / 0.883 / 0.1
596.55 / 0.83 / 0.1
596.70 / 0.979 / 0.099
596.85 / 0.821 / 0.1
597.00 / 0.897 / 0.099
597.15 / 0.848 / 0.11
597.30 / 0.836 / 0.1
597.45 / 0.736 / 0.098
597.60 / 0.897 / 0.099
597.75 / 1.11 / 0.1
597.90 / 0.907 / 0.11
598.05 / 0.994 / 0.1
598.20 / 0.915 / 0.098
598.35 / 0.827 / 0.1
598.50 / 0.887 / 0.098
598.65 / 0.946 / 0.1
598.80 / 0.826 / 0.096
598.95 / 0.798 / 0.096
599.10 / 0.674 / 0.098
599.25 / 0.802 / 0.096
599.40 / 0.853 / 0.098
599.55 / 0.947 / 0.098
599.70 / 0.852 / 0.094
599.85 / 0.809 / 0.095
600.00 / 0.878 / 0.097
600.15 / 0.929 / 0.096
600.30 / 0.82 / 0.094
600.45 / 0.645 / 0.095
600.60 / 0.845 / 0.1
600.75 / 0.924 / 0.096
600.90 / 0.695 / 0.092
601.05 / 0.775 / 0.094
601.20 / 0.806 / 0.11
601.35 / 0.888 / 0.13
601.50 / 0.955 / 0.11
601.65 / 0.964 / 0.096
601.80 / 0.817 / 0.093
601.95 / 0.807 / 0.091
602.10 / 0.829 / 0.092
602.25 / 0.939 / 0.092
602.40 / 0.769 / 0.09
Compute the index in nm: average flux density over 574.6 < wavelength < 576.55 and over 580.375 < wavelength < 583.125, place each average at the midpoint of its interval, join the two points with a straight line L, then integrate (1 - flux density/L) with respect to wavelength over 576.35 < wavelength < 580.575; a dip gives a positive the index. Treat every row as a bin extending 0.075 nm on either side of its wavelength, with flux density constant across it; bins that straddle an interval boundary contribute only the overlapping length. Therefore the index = 0.12 nm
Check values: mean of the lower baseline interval 0.831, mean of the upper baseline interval 0.99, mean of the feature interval 0.878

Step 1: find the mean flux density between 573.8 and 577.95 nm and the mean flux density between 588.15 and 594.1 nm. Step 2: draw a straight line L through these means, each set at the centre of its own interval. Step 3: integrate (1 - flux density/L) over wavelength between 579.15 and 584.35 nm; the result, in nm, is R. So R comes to -0.377 nm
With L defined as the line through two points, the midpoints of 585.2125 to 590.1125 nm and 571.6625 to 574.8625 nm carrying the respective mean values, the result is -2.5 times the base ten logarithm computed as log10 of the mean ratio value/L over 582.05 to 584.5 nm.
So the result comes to -0.06 mag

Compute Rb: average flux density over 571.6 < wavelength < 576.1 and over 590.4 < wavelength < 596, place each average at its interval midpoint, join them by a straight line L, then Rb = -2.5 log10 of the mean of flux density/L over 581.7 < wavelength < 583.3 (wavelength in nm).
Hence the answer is -0.23 mag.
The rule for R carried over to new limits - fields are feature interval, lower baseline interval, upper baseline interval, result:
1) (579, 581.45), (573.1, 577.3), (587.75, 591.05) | 0.05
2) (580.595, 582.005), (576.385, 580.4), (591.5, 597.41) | -0.13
